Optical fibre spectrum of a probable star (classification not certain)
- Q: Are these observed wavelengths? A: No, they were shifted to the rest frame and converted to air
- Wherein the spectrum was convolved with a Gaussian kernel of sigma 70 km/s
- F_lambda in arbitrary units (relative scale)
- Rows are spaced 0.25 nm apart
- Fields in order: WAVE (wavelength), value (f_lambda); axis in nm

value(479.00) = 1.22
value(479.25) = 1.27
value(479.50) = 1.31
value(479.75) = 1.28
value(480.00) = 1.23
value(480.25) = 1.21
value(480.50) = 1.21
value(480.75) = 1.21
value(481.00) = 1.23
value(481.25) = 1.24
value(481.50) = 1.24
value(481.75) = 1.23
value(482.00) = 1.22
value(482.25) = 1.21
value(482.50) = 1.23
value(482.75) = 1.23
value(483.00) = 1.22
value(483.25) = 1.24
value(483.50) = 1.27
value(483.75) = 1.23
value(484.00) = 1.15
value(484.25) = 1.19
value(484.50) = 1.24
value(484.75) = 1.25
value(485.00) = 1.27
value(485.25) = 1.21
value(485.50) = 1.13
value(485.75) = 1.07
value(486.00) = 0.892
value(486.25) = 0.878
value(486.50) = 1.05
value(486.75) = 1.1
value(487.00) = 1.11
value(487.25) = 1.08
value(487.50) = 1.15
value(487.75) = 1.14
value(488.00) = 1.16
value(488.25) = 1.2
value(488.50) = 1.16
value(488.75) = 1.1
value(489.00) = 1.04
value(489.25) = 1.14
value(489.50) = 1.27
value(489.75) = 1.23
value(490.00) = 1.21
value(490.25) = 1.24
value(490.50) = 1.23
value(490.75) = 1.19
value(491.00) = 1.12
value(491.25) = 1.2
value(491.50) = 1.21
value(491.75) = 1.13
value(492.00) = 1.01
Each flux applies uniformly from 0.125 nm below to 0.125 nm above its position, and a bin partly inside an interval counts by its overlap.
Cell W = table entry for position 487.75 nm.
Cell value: 1.14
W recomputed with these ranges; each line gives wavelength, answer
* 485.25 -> 1.21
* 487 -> 1.11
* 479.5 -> 1.31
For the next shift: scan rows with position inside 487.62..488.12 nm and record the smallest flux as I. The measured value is 1.14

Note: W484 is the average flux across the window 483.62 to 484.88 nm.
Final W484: 1.21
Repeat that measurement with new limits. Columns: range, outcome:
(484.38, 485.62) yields 1.22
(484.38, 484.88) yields 1.25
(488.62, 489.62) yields 1.14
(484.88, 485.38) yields 1.24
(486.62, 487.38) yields 1.1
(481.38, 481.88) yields 1.23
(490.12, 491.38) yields 1.2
